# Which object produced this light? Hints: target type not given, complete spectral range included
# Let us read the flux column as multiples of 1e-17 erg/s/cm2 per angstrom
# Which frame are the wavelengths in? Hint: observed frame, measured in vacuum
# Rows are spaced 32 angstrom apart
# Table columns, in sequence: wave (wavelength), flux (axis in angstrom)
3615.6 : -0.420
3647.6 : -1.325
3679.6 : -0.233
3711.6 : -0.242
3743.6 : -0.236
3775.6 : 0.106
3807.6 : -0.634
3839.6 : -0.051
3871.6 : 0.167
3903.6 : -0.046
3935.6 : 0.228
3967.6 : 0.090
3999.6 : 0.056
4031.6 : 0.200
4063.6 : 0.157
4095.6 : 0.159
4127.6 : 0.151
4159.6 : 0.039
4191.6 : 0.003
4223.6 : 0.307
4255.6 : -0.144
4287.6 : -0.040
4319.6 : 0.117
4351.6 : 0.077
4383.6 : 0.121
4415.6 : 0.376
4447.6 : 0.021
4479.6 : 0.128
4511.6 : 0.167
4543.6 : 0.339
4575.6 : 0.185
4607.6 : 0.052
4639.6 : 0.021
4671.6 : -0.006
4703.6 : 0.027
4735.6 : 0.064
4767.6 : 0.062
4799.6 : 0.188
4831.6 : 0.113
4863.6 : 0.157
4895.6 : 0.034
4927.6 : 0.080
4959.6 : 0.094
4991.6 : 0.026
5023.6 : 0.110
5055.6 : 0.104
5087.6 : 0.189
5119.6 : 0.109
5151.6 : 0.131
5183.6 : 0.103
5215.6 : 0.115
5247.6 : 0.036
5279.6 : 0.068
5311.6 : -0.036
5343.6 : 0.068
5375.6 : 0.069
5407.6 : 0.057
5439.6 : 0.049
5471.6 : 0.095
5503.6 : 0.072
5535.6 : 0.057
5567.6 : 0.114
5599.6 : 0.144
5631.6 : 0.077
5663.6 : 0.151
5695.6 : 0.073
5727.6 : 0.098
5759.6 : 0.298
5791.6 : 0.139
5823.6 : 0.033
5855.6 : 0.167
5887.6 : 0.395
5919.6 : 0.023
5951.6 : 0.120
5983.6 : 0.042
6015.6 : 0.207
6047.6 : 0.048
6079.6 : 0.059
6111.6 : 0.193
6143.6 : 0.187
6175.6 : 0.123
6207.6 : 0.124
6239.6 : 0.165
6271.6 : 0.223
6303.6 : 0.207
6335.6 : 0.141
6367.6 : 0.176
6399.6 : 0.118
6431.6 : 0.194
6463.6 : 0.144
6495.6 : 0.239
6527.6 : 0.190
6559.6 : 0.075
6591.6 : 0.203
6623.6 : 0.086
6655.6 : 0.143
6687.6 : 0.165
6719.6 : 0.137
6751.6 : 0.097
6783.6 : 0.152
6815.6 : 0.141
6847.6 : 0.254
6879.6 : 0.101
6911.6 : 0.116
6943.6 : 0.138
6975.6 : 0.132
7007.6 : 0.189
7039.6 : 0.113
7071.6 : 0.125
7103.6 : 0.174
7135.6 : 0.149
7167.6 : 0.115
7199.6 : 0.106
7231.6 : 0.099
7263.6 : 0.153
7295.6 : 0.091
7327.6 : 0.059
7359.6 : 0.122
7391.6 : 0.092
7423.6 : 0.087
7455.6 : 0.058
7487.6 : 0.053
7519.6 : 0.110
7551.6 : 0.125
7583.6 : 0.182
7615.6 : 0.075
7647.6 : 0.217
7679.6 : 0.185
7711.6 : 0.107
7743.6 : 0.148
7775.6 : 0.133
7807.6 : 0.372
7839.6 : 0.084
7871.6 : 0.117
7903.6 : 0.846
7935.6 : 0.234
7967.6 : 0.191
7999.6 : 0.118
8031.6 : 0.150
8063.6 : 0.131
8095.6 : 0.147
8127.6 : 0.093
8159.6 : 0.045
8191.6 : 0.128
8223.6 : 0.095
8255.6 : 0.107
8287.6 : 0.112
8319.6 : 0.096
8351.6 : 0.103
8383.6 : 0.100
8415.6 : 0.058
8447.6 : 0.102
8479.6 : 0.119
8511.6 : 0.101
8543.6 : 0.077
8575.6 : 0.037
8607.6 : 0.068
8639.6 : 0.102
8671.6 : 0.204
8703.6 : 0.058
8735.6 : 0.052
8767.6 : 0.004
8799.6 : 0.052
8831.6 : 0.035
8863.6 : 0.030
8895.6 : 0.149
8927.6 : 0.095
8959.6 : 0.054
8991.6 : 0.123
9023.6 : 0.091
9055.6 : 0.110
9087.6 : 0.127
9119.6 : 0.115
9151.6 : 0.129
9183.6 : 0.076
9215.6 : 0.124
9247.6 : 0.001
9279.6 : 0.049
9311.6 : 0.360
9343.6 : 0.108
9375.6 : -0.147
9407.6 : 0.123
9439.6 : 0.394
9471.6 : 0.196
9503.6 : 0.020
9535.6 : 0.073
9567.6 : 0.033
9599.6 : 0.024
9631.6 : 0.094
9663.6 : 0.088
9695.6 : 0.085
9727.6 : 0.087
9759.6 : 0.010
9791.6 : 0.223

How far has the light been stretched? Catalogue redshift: 0.58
